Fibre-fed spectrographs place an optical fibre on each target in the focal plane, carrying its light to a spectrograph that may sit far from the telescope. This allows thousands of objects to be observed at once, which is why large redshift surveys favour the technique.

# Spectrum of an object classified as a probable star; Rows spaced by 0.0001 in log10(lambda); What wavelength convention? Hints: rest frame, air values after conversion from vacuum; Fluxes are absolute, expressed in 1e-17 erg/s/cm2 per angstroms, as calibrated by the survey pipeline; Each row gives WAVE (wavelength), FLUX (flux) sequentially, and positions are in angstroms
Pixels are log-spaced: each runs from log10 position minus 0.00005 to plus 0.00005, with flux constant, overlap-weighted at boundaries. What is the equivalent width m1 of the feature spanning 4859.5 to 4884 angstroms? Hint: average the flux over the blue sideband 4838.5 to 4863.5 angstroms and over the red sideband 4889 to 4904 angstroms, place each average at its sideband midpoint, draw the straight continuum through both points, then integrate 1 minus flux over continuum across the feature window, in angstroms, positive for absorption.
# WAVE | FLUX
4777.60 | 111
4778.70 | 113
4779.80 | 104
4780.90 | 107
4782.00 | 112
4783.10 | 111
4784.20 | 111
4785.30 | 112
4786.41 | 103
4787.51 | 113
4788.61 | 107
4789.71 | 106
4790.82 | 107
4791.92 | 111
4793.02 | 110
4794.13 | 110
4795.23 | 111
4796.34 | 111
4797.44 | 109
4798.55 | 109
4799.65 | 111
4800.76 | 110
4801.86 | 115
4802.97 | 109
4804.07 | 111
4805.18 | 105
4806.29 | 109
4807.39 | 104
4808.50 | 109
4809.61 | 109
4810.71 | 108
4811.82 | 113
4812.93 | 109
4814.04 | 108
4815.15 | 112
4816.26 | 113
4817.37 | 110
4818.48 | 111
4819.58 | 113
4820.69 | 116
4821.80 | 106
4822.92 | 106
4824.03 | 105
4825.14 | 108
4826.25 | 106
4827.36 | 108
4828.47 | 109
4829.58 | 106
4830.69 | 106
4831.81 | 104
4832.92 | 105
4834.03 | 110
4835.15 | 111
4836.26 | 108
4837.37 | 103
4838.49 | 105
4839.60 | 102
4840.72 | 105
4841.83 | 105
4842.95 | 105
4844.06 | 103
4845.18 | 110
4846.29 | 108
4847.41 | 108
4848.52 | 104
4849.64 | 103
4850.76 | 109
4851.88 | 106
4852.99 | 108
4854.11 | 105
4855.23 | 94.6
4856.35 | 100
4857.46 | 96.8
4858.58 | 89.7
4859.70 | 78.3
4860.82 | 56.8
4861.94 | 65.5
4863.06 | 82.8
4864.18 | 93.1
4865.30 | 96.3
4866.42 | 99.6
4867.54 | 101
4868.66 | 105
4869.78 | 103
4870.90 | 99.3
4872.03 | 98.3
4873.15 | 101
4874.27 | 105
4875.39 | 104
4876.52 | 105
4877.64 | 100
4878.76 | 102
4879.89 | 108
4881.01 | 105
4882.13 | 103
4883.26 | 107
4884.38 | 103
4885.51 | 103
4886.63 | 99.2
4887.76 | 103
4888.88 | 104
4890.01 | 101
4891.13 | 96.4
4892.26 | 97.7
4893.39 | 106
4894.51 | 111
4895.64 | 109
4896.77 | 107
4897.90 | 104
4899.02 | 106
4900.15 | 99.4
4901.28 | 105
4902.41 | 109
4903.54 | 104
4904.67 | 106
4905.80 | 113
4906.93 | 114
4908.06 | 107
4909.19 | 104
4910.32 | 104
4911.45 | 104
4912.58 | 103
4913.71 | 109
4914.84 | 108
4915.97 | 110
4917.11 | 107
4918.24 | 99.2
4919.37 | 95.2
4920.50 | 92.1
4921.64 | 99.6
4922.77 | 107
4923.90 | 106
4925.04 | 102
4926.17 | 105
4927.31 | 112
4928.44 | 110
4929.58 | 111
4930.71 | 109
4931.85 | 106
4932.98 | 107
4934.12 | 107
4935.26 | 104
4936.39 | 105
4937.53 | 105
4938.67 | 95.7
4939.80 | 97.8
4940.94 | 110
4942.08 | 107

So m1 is 1.0 angstroms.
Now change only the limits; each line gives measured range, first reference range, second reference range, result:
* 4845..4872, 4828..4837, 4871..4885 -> 2.2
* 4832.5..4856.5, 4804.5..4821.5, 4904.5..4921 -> 0.7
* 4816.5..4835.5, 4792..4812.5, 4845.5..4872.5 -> -0.8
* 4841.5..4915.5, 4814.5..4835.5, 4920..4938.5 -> 3.6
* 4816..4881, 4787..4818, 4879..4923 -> 3.0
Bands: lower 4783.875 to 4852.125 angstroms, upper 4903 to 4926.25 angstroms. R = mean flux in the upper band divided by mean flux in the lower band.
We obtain 0.97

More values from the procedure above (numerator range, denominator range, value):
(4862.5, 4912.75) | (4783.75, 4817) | 0.94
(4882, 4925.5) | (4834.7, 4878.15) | 1.05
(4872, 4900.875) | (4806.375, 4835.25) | 0.95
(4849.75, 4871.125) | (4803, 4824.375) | 0.86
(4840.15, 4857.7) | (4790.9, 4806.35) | 0.95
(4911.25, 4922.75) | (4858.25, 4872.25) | 1.15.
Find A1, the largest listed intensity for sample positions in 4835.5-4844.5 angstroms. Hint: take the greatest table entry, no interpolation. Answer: 108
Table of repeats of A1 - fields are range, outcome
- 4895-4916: 114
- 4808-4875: 116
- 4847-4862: 109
